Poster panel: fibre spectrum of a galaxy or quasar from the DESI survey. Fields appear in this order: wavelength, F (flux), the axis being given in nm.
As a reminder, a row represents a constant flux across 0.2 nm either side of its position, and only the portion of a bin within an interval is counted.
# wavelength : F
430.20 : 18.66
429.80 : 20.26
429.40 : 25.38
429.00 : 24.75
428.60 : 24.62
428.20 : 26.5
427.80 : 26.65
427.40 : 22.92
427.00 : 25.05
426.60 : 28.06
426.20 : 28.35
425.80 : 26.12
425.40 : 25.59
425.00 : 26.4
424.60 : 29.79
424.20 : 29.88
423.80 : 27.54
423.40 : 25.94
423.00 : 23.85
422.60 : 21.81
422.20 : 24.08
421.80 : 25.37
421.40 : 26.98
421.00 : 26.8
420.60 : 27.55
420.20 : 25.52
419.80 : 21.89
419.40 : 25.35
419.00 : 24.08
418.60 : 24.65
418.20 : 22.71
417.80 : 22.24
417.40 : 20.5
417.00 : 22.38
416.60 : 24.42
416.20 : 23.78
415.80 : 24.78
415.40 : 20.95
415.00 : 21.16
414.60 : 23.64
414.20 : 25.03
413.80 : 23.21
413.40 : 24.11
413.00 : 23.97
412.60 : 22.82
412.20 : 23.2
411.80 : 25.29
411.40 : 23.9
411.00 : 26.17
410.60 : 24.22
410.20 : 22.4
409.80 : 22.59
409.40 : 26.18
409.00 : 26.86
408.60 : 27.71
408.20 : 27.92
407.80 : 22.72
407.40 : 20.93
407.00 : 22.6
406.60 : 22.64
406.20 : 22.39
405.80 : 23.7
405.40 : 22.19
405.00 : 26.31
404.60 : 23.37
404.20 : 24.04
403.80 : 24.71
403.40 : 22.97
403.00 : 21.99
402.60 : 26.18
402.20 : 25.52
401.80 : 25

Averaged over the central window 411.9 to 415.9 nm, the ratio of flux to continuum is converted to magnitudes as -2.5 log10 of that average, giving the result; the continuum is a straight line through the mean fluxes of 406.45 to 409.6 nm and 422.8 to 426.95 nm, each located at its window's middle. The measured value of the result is 0.10 mag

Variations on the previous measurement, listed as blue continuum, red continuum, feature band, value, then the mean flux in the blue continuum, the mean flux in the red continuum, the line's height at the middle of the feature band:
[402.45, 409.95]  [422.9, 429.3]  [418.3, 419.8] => 0.061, 24.1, 26.4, 25.6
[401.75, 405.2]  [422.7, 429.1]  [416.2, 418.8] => 0.122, 24.4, 26.3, 25.6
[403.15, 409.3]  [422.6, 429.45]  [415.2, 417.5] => 0.103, 24.1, 26.2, 25.2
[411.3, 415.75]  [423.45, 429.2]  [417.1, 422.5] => 0.028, 23.4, 26.6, 25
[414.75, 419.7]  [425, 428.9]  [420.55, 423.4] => -0.029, 23.1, 26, 24.5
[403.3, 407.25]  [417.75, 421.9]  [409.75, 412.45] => 0.001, 23.5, 24.9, 24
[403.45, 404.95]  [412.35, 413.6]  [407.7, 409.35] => -0.113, 24.2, 23.6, 23.9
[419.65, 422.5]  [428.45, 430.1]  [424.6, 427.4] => -0.101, 25.4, 23.4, 24.2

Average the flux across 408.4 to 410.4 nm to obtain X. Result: 25.1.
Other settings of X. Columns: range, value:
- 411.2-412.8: 23.8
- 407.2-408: 21.8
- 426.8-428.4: 25.3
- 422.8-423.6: 24.9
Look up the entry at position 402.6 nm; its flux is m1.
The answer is 26.18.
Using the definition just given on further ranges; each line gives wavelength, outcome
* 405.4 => 22.19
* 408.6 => 27.71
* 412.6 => 22.82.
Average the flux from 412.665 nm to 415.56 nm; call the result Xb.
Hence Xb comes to 23.2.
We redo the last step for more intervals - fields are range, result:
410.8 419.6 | 23.6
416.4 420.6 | 23.6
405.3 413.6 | 24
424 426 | 27.6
